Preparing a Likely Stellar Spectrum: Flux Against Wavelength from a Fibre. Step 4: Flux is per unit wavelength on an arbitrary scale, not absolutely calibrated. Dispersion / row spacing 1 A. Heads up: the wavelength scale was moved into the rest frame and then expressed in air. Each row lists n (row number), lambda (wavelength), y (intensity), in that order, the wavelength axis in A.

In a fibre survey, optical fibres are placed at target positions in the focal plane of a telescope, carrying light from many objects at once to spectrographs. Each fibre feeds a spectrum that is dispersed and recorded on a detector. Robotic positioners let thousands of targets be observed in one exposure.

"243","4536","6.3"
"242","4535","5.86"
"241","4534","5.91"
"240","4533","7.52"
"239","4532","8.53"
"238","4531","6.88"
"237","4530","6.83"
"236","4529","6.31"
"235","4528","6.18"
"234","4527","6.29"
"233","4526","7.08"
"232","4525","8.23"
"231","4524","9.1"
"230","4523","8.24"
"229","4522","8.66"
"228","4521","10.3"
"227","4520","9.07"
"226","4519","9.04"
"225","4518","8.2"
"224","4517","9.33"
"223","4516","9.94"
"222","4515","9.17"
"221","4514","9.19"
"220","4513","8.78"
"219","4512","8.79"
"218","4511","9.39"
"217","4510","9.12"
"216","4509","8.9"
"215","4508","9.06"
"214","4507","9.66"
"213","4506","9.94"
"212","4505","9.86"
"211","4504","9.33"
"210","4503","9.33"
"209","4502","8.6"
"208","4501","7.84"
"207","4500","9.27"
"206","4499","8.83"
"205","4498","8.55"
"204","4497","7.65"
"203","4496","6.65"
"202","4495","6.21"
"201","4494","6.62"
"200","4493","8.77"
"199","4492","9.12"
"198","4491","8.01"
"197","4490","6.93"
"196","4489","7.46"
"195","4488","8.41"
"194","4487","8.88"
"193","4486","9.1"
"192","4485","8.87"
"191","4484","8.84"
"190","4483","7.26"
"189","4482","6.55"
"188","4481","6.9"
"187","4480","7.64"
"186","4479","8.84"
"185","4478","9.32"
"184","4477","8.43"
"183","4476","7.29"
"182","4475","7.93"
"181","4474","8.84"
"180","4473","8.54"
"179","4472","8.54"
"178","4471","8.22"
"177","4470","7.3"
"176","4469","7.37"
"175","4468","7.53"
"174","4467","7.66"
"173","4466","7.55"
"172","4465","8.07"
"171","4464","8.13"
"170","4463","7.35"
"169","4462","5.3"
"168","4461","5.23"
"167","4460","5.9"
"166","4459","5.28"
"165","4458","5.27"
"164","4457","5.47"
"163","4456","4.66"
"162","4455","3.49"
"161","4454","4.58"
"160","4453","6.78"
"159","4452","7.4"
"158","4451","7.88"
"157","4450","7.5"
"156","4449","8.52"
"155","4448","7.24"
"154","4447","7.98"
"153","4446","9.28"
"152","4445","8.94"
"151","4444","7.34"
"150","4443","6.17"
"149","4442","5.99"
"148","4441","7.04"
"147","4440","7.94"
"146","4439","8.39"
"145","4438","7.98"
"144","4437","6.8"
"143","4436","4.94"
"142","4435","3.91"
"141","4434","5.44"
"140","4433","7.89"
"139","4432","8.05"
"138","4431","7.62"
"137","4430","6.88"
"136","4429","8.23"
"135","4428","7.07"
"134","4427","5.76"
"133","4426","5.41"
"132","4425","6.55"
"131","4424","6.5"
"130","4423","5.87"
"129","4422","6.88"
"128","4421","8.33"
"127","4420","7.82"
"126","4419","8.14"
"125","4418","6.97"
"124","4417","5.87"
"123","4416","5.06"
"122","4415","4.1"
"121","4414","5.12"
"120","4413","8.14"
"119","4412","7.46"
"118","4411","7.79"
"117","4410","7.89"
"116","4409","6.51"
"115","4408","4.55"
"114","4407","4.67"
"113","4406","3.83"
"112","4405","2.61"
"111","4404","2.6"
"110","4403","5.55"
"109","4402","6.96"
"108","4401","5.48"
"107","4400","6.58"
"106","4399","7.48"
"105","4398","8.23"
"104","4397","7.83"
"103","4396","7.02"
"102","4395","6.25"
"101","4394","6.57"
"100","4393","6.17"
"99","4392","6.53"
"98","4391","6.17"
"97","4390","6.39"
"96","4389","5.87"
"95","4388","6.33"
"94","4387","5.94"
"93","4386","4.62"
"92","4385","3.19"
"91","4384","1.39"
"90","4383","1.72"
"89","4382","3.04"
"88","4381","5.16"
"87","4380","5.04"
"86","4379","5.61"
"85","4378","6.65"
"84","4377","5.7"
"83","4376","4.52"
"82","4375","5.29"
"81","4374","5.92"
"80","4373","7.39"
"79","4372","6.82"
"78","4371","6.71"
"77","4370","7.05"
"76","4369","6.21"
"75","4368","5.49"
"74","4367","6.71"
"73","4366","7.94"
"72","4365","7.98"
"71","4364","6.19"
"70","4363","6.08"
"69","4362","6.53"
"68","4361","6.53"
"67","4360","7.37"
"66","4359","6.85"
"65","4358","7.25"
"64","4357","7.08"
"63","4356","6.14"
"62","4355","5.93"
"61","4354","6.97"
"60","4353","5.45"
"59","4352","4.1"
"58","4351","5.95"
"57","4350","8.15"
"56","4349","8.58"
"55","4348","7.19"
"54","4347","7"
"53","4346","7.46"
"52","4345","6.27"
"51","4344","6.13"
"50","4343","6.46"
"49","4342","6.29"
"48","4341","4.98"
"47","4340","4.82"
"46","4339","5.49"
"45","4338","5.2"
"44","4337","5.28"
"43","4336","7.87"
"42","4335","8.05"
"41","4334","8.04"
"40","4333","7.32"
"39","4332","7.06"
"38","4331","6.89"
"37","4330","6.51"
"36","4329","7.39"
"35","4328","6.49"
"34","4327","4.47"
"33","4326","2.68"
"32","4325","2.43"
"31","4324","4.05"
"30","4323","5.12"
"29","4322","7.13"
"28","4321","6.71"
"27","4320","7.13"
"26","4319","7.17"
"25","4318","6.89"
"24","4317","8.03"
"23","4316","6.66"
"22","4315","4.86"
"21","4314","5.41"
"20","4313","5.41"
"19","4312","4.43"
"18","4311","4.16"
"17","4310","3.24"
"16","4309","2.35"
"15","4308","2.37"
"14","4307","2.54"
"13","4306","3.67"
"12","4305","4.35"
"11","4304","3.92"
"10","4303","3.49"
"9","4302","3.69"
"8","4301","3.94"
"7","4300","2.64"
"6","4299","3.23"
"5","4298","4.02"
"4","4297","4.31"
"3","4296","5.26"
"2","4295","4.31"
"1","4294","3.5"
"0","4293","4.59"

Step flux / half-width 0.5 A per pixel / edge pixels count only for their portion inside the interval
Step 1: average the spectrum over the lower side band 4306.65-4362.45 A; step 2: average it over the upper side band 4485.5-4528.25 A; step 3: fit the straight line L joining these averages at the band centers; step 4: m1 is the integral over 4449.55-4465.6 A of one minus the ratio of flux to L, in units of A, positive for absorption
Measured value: 3.4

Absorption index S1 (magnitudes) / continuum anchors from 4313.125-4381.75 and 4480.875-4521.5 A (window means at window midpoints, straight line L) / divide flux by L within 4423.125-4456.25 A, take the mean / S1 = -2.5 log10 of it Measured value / 0.12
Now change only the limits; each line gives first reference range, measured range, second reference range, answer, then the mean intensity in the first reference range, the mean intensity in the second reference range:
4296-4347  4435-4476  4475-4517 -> 0.11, 5.31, 8.47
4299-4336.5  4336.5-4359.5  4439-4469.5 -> -0.13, 5.23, 6.85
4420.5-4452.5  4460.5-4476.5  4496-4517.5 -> 0.06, 7.12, 9.02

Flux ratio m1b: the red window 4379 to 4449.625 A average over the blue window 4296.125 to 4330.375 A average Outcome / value 1.3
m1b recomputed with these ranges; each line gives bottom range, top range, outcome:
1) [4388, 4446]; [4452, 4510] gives 1.18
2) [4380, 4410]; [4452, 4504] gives 1.39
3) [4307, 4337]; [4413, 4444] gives 1.17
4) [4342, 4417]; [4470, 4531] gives 1.38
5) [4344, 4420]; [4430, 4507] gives 1.23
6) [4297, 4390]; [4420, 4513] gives 1.34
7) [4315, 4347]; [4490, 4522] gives 1.41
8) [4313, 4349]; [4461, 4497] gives 1.25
